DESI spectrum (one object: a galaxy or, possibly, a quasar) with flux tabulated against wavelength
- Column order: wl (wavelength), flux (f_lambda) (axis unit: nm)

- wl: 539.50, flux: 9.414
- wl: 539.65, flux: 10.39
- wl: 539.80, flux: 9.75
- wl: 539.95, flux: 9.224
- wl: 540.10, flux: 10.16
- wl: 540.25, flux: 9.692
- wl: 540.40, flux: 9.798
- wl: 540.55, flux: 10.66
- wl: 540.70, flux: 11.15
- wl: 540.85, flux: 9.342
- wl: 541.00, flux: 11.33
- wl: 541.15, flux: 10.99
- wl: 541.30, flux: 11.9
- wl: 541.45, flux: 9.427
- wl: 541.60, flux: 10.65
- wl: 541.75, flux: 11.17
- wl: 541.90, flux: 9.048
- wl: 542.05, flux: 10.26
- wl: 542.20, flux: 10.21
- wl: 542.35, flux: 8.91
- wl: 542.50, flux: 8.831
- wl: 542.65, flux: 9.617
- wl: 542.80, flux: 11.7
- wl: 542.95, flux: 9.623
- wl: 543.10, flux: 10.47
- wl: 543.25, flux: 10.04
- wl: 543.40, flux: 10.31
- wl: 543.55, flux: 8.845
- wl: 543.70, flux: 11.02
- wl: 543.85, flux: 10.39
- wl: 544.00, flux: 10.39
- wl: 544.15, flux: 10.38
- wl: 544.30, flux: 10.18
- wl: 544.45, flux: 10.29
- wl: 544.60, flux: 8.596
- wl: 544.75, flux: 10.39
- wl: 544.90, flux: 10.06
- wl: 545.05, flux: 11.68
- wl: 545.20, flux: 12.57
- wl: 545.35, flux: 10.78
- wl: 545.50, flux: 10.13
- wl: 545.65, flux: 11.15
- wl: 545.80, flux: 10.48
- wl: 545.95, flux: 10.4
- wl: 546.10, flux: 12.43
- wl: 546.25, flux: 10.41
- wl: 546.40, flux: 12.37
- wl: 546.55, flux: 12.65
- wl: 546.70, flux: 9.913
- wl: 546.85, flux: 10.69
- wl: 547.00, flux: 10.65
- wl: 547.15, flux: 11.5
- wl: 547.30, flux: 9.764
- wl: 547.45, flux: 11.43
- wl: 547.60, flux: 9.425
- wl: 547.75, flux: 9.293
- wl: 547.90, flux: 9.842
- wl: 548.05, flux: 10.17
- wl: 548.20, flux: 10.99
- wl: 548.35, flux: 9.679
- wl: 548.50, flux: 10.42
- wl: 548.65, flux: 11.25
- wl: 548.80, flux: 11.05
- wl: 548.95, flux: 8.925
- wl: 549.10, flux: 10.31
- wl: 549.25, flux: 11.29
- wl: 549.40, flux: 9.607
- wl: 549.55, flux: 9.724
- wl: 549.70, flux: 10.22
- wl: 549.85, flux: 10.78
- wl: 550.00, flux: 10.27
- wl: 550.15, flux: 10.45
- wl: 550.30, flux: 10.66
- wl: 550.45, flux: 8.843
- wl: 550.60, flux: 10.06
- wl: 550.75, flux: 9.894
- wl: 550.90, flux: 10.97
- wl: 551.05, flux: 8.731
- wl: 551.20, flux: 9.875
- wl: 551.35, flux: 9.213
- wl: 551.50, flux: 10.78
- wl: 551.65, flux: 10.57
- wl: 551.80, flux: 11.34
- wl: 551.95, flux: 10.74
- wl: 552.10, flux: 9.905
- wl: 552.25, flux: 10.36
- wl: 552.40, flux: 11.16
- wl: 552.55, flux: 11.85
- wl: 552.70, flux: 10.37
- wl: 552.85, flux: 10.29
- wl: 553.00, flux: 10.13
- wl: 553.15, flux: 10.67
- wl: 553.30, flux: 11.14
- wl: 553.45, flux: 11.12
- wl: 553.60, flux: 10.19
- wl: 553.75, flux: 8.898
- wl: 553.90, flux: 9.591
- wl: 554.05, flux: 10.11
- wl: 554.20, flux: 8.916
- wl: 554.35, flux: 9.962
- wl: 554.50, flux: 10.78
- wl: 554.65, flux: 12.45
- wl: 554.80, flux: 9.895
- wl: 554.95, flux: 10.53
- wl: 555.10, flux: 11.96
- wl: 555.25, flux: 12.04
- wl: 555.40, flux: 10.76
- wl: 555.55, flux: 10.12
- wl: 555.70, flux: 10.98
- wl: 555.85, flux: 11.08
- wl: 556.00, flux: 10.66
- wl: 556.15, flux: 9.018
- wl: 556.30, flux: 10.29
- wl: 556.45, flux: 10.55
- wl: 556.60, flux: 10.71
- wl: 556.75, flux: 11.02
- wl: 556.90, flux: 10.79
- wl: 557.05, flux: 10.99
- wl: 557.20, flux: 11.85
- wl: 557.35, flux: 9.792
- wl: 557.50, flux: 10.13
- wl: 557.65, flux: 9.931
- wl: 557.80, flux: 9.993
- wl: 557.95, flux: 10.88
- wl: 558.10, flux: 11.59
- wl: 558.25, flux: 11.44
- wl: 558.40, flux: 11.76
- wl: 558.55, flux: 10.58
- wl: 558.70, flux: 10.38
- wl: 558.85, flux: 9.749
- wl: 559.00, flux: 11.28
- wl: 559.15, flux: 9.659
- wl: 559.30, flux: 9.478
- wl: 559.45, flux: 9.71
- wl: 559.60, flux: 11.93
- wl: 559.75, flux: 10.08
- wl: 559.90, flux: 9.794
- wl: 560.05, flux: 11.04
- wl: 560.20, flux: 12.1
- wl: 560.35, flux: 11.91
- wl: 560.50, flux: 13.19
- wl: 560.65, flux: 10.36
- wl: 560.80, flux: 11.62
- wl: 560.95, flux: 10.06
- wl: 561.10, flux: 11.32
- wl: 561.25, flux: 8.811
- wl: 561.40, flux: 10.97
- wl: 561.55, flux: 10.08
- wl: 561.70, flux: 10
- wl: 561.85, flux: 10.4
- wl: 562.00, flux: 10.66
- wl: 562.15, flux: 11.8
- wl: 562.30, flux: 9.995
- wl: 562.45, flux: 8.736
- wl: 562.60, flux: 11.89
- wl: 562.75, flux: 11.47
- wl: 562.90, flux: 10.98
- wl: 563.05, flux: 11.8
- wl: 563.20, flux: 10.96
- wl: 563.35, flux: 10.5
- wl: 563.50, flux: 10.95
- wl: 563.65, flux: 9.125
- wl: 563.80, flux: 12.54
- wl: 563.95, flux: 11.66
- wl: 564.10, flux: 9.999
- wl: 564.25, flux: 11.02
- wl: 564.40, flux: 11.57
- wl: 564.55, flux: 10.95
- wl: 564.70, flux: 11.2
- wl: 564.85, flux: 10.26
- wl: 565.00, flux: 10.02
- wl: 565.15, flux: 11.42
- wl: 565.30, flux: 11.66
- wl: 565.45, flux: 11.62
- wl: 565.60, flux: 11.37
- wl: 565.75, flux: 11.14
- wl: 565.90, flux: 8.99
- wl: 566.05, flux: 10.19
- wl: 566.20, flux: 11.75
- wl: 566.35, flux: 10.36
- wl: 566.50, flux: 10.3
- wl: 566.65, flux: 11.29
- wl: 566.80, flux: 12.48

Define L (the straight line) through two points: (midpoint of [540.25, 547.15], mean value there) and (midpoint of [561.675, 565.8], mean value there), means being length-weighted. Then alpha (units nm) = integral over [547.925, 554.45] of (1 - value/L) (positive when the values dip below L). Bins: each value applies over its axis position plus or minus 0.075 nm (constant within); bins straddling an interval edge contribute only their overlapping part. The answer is 0.24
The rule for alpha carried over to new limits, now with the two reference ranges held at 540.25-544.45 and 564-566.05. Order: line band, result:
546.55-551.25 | 0.07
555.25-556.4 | 0.01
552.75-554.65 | 0.05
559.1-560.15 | 0.04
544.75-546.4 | -0.11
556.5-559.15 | -0.02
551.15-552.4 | 0.01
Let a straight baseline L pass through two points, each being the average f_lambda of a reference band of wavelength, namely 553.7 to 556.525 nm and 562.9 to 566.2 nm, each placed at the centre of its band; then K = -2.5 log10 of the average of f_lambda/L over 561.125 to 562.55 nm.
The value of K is 0.06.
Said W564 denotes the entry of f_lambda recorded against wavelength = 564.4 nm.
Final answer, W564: 11.57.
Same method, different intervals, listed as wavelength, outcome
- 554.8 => 9.895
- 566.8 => 12.48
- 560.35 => 11.91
